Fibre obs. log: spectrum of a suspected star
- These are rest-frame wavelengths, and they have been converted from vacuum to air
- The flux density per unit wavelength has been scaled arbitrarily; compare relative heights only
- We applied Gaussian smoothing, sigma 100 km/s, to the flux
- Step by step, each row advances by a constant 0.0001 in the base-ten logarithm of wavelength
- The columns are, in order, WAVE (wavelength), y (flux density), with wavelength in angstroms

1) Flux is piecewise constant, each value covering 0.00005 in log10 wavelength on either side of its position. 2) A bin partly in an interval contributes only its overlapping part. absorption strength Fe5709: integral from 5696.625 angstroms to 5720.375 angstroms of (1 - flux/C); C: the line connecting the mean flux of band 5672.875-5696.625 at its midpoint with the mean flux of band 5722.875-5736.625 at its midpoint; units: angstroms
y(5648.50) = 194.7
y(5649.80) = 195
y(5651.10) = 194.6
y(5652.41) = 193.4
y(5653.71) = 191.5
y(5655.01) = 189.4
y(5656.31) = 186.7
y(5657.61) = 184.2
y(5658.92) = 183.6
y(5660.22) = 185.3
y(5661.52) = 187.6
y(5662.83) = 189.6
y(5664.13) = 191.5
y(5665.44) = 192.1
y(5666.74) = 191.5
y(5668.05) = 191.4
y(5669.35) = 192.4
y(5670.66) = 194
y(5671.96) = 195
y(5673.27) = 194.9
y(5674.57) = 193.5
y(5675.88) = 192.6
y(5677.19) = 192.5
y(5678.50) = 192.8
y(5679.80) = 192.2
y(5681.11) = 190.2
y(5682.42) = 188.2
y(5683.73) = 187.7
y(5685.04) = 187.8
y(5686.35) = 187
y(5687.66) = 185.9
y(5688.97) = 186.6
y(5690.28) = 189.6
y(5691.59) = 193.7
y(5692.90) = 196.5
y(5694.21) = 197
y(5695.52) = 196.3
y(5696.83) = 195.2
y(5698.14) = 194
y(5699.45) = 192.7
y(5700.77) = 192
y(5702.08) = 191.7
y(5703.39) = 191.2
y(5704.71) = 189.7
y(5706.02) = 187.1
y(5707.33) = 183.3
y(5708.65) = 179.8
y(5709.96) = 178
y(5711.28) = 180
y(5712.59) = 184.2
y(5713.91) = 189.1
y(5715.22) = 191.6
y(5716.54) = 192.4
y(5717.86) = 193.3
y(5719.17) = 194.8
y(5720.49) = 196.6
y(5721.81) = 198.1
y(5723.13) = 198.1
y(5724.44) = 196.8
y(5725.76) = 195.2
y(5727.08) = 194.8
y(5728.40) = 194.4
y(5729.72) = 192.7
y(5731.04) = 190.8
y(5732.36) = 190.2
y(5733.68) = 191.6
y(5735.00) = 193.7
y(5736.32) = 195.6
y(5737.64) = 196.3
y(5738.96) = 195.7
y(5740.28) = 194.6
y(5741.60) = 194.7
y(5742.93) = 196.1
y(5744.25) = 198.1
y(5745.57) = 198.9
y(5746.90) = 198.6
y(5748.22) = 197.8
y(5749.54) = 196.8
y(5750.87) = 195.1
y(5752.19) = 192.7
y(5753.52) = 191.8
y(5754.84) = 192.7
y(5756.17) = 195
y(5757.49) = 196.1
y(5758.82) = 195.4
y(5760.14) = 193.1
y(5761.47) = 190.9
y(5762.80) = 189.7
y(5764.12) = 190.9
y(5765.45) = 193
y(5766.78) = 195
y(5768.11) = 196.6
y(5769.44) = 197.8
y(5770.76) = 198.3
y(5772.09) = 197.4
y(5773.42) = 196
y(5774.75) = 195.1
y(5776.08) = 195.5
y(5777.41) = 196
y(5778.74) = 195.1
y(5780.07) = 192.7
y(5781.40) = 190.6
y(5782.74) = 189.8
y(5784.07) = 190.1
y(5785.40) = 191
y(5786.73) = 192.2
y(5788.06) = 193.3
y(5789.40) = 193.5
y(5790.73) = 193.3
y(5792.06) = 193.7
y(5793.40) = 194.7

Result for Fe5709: 0.47 angstroms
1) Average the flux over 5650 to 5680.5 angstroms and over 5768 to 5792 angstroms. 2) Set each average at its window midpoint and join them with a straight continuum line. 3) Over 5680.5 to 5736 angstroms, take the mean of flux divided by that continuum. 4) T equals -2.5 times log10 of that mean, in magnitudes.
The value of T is 0.01 mag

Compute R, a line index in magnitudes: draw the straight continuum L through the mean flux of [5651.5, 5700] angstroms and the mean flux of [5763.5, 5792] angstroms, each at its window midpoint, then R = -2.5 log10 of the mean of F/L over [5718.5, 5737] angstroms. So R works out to -0.012 mag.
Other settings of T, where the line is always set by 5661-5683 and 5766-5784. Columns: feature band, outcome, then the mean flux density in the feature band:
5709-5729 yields 0.01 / 192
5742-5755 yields -0.01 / 196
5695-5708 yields 0.01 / 191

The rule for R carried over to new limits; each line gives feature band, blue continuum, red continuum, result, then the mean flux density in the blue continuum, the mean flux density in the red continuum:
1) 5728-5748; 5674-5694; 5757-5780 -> -0.009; 191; 195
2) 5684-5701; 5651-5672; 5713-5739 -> 0.001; 190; 194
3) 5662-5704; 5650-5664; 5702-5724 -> -0.015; 189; 189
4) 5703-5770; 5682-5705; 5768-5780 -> 0.006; 191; 196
